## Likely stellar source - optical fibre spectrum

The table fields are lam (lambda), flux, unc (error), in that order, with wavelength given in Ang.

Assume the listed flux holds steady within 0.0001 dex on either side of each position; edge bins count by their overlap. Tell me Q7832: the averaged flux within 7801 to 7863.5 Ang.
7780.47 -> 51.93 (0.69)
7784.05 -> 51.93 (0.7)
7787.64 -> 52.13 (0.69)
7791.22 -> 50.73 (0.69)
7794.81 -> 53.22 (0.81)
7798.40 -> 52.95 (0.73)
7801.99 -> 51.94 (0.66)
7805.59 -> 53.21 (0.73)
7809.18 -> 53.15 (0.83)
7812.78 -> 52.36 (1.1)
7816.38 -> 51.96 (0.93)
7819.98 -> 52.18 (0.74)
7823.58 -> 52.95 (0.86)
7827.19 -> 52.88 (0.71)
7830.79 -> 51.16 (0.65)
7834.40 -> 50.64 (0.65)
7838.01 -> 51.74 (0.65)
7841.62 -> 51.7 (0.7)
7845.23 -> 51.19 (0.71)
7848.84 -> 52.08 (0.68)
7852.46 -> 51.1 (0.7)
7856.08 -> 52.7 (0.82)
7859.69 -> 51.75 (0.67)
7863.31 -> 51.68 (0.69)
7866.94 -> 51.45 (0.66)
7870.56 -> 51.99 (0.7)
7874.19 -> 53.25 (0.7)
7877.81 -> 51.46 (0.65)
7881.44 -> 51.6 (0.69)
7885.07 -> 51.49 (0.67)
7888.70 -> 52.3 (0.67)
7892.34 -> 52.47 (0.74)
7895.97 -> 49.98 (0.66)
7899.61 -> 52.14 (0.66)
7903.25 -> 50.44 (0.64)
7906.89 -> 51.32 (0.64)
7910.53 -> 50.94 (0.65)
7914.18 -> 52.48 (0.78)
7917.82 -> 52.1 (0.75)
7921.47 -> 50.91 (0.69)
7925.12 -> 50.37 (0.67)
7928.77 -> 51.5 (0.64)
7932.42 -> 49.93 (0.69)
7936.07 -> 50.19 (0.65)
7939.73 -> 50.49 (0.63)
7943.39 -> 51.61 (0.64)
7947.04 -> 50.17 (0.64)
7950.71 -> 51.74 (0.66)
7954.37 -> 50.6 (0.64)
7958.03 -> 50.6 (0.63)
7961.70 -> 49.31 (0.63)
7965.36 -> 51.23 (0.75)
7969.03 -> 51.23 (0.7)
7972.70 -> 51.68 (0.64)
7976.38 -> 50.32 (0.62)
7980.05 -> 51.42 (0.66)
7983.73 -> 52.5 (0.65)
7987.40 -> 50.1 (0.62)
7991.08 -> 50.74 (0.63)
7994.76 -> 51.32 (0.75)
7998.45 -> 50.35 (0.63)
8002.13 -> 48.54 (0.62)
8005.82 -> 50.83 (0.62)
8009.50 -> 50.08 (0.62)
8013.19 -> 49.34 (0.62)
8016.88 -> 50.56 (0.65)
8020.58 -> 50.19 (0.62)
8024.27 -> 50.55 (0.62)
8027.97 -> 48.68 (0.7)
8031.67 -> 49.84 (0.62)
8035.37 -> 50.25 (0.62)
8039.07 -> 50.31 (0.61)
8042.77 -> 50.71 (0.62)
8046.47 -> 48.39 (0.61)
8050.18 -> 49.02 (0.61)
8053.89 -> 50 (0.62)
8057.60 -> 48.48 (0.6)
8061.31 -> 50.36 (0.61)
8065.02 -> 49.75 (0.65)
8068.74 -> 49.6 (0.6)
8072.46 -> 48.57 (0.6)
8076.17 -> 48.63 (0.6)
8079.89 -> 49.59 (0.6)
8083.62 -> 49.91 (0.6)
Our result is 52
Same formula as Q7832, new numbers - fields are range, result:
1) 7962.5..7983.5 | 51.2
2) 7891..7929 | 51.3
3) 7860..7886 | 51.8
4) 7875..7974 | 51.1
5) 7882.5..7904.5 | 51.5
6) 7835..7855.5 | 51.6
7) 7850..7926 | 51.6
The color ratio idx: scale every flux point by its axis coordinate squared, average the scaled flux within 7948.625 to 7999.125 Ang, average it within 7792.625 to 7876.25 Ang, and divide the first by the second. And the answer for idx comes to 1.0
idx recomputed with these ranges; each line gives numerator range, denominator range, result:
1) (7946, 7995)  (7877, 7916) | 1.01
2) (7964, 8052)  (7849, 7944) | 1.01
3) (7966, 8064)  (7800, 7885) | 1.01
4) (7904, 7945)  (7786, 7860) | 1.01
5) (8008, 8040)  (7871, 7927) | 1.00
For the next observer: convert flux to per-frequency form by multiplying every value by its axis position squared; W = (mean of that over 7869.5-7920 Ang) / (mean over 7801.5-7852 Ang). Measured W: 1.01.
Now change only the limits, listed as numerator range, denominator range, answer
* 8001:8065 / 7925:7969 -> 1.00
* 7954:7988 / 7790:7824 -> 1.01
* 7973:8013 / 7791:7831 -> 1.01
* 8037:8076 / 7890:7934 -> 1.00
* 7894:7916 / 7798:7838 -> 1.00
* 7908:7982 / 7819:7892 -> 1.00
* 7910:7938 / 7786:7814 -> 1.00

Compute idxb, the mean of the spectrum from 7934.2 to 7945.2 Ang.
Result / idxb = 50.7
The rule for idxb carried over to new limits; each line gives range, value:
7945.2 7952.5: 50.9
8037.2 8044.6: 50.5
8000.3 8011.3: 49.8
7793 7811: 52.9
